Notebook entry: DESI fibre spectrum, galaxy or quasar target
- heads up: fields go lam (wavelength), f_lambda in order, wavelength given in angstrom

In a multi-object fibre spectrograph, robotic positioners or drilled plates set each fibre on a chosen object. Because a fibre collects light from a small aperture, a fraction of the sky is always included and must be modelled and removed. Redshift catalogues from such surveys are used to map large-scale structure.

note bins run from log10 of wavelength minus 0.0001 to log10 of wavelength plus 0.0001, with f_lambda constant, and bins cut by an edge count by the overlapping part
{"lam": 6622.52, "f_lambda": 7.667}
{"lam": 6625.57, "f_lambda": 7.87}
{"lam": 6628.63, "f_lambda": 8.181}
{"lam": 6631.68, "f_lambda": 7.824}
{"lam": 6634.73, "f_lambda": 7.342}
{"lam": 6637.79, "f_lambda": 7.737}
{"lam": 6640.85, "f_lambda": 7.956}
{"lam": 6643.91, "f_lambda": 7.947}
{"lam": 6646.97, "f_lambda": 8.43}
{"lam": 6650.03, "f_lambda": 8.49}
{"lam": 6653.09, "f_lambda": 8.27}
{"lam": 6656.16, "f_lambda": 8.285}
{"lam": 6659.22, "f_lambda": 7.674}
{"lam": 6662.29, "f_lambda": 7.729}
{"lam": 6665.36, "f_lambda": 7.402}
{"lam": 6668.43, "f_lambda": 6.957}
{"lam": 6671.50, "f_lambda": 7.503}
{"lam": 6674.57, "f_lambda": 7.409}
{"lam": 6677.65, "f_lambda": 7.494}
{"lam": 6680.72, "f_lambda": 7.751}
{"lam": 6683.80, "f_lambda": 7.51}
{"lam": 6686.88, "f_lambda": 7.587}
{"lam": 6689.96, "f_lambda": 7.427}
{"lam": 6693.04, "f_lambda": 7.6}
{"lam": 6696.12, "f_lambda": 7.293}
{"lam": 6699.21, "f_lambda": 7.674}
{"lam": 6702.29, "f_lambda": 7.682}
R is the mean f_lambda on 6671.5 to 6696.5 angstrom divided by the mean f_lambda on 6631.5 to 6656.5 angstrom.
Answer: 0.94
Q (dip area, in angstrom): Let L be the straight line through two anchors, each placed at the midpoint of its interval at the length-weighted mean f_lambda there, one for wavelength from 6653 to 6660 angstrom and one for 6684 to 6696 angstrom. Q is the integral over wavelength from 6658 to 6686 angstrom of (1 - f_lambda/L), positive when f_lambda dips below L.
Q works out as 1.15 angstrom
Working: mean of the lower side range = 8.08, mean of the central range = 7.49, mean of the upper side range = 7.51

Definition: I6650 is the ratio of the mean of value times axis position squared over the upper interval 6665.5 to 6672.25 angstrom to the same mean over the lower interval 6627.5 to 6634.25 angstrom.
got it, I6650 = 0.9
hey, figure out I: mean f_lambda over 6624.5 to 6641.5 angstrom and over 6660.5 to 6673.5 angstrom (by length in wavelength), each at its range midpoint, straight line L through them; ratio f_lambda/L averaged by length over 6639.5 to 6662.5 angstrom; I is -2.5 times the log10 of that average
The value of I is -0.07 mag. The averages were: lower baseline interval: 7.81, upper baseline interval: 7.4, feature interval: 8.12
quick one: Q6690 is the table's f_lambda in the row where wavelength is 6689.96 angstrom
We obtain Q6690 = 7.427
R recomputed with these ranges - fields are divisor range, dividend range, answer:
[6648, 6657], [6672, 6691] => 0.90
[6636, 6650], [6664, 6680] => 0.92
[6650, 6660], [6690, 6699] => 0.91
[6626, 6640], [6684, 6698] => 0.96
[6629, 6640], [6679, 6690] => 0.98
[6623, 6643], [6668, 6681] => 0.95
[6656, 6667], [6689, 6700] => 0.97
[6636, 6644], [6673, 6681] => 0.96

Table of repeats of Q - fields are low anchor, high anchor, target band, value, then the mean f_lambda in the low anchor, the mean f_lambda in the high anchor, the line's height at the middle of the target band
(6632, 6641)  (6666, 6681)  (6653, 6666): -0.6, 7.65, 7.4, 7.49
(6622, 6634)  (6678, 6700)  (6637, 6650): -0.5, 7.87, 7.54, 7.79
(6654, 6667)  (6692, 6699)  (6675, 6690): 0.1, 7.79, 7.48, 7.59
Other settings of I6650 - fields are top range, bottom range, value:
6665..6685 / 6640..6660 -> 0.92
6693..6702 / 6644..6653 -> 0.92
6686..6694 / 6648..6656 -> 0.91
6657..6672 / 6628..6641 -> 0.97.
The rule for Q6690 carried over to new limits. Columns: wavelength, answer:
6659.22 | 7.674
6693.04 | 7.6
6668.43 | 6.957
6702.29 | 7.682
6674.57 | 7.409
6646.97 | 8.43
